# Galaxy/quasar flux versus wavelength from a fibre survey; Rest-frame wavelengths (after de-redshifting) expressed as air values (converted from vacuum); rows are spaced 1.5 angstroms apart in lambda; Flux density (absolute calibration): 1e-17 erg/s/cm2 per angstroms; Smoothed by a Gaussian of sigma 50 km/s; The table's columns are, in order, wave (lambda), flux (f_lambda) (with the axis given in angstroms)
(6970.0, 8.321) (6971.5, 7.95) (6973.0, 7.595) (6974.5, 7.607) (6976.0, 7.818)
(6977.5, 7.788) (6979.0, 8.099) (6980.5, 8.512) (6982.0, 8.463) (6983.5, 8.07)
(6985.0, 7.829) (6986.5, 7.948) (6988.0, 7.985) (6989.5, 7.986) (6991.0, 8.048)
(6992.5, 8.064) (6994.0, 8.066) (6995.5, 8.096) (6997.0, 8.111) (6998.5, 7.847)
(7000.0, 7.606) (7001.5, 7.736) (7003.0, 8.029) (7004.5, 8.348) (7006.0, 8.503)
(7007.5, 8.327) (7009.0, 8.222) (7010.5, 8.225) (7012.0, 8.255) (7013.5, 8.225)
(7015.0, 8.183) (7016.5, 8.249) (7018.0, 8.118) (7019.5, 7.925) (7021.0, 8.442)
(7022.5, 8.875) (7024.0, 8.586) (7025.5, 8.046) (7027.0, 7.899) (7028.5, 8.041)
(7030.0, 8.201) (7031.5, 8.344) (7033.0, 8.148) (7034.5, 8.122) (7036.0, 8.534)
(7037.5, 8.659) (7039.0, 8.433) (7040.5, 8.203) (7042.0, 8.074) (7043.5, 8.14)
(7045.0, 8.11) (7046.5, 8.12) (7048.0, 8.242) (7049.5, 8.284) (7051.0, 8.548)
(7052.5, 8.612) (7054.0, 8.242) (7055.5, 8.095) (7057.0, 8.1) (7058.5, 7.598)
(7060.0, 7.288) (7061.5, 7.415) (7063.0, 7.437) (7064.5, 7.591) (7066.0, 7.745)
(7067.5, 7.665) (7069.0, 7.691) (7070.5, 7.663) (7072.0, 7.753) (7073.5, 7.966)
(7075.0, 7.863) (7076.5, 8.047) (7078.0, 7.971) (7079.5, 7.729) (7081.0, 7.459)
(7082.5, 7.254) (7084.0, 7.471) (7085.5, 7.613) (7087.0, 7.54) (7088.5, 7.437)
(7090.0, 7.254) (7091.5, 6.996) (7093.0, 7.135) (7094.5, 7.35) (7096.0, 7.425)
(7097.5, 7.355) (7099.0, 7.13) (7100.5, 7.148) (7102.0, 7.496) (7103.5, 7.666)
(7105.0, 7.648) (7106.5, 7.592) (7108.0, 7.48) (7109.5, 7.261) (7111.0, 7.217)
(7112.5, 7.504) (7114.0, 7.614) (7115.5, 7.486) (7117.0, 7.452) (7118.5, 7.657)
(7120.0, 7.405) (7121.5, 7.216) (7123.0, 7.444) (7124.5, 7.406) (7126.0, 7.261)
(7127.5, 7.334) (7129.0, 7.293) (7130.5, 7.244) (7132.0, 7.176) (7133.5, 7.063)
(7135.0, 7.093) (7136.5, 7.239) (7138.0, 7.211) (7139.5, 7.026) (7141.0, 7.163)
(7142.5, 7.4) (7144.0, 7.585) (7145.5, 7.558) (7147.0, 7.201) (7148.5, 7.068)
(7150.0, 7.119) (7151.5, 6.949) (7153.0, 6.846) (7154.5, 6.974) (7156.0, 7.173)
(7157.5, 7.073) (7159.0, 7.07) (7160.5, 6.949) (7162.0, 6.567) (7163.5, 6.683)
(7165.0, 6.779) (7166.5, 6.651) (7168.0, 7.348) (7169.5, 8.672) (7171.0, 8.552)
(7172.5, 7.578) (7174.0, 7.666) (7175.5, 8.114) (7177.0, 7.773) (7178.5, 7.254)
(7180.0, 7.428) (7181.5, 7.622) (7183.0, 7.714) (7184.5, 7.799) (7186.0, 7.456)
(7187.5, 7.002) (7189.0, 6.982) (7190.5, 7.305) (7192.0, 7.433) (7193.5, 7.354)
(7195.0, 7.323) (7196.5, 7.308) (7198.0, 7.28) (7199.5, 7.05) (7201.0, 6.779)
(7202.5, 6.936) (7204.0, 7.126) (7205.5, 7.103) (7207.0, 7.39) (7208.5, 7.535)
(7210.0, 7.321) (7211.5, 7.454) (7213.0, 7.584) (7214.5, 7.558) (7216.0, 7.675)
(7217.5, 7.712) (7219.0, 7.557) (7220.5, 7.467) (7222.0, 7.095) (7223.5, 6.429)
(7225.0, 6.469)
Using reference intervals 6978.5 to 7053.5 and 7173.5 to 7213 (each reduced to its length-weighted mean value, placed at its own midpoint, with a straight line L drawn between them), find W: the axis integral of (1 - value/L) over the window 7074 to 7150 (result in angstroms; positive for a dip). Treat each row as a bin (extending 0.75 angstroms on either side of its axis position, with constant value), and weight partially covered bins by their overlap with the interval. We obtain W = 3.5 angstroms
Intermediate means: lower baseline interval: 8.2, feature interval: 7.39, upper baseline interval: 7.37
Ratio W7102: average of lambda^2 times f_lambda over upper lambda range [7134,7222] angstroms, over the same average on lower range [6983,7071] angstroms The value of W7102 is 0.94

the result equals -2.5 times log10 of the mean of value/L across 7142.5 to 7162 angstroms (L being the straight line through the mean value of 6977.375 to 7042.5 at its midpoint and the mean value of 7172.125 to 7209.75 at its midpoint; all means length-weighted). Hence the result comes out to 0.063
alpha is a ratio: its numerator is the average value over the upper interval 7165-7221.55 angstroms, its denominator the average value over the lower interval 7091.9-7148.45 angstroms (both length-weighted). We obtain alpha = 1.01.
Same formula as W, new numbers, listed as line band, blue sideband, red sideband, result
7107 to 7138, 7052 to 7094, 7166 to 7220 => 1.0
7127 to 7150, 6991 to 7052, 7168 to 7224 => 1.4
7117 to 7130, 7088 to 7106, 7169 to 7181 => 0.2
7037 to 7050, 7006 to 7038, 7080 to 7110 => -0.4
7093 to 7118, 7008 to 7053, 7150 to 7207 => 1.1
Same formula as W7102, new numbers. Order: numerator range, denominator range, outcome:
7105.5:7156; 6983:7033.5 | 0.93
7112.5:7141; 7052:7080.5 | 0.95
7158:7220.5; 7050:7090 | 0.98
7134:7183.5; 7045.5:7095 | 0.97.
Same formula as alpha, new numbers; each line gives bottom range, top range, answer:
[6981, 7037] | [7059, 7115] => 0.92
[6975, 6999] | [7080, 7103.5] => 0.91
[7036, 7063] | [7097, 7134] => 0.91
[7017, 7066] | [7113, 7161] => 0.89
